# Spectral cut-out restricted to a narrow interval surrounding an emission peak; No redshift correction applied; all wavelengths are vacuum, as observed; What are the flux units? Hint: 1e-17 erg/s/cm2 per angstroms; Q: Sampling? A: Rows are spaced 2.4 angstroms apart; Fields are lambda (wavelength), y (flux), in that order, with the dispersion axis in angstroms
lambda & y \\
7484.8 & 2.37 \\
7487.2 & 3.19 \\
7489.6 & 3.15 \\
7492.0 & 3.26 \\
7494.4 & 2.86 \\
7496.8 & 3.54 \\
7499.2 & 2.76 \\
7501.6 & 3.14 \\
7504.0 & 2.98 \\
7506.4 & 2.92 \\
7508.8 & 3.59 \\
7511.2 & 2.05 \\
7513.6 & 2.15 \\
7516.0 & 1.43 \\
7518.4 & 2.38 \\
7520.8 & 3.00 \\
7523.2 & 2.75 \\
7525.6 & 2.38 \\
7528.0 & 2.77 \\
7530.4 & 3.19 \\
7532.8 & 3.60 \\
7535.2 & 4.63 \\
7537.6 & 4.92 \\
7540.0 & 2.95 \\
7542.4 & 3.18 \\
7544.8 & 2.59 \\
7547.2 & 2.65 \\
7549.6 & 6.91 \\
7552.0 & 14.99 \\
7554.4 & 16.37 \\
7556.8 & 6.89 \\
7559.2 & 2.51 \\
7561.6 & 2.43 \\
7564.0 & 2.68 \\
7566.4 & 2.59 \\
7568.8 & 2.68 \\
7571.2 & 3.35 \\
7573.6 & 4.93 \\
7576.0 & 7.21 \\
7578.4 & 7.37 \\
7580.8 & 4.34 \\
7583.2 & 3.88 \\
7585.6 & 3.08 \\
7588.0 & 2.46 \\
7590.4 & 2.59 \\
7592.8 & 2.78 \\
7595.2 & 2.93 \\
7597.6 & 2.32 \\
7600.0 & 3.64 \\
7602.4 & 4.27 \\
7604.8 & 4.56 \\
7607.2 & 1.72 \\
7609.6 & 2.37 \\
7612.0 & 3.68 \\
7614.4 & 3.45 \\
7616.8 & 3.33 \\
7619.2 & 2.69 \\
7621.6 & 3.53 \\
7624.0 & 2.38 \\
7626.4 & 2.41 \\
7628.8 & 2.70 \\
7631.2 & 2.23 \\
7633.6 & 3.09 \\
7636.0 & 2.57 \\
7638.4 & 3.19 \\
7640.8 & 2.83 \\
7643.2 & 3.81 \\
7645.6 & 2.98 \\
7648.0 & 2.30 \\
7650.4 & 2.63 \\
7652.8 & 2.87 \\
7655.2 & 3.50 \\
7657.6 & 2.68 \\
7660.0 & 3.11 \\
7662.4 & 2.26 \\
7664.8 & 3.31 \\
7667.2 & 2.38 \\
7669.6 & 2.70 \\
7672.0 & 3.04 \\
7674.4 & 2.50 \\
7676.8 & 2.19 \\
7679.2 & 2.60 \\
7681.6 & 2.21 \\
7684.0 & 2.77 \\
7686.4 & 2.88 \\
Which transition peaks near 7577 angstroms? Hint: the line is [N II]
